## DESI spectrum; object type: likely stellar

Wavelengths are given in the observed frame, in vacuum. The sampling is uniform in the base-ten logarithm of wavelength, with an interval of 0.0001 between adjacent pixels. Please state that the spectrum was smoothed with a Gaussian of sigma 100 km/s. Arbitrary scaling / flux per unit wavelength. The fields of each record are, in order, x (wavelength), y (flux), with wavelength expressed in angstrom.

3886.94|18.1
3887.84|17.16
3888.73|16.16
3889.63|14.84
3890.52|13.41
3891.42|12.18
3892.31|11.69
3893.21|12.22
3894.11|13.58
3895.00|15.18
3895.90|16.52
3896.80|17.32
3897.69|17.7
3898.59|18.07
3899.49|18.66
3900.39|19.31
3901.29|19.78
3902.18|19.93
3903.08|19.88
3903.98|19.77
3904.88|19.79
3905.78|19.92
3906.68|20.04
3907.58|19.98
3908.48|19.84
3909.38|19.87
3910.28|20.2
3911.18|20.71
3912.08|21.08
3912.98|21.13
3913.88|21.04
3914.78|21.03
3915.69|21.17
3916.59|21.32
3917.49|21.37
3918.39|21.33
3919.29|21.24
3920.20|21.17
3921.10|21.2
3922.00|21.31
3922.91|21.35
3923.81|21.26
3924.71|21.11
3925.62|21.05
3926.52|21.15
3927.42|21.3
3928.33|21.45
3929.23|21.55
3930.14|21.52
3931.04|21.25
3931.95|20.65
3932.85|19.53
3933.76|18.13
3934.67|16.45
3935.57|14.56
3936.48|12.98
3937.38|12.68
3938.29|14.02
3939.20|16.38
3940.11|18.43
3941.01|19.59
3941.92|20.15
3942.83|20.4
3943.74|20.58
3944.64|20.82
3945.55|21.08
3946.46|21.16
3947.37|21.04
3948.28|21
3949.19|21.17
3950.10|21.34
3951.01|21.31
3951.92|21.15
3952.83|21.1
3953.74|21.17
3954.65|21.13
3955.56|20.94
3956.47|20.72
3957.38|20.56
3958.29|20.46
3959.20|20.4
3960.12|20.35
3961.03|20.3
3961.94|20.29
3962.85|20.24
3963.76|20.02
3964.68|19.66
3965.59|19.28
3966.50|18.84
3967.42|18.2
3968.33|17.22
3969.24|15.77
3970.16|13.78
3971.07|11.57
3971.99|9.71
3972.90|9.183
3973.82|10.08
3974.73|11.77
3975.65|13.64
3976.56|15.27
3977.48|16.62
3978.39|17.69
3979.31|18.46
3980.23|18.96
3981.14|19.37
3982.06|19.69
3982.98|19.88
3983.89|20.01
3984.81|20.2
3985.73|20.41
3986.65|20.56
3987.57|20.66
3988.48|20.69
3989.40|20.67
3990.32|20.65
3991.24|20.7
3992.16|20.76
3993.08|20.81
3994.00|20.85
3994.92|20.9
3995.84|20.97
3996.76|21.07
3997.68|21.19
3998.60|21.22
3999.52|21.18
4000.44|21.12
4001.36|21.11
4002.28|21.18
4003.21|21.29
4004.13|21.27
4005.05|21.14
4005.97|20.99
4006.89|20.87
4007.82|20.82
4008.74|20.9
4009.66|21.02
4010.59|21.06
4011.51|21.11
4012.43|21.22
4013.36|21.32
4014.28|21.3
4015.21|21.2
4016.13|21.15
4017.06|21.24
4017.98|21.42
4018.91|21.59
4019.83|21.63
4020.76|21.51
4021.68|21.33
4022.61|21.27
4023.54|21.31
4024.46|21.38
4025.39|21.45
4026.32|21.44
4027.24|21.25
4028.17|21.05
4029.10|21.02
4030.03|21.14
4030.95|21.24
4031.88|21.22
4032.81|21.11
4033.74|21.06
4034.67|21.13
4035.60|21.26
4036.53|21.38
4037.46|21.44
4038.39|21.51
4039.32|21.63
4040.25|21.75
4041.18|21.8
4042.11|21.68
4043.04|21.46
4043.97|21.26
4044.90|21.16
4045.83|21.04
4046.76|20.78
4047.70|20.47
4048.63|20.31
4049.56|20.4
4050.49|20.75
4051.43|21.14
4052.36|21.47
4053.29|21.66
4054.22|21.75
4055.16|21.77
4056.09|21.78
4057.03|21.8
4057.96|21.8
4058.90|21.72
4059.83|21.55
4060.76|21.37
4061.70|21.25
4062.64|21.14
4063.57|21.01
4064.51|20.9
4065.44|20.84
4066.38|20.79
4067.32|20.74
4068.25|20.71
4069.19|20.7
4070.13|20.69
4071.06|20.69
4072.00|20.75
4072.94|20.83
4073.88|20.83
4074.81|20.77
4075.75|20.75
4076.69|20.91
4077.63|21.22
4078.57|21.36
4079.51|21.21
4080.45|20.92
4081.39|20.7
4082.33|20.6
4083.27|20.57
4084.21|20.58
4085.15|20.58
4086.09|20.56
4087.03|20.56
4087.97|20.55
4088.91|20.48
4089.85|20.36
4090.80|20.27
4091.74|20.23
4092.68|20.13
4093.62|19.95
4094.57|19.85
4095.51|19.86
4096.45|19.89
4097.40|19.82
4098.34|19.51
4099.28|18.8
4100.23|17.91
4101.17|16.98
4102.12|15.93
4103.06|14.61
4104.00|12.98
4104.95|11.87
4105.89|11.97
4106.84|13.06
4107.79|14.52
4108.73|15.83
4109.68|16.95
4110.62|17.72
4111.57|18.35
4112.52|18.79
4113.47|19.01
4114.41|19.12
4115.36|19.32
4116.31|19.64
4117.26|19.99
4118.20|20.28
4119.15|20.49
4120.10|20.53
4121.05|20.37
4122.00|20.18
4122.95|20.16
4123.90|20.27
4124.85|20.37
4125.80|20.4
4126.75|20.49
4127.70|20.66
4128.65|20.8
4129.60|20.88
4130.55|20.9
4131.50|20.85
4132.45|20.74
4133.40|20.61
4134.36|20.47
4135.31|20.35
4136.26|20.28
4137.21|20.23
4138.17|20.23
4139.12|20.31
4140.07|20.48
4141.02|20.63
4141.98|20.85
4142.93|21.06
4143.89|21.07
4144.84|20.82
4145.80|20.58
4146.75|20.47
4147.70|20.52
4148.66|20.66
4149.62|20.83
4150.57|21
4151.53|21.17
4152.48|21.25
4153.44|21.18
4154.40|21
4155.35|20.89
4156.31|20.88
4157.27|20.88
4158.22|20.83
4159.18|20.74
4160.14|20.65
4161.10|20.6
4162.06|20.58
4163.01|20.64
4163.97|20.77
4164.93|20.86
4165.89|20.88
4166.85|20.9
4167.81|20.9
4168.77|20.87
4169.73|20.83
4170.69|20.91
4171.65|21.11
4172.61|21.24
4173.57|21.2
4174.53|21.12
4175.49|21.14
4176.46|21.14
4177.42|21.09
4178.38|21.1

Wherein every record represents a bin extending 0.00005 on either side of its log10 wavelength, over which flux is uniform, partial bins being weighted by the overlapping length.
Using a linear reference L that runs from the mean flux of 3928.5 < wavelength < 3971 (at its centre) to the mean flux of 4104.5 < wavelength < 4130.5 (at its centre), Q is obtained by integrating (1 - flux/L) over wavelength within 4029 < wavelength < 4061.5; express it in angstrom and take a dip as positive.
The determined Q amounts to -4.1 angstrom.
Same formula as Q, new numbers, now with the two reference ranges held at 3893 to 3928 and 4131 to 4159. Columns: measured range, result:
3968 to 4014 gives 2.59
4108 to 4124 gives 1.15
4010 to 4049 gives -1.91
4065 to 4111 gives 3.01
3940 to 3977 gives 2.65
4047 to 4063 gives -0.72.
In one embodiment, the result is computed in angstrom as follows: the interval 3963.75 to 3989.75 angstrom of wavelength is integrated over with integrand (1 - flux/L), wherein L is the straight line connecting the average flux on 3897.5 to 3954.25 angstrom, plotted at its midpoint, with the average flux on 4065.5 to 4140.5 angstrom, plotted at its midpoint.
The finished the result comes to 3.6 angstrom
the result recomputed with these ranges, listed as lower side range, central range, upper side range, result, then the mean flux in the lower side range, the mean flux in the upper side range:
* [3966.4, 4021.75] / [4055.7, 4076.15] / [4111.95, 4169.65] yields -1.18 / 19.3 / 20.5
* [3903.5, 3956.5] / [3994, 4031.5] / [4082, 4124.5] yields -3.42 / 20.1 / 18.7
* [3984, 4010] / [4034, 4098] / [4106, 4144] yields -2.34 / 20.9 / 19.6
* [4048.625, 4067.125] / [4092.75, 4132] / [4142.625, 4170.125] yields 4.62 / 21.3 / 20.8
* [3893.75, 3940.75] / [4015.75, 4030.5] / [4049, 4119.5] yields -1.32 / 19.4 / 19.7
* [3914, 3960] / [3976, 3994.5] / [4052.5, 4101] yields 0.63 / 20.1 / 20.7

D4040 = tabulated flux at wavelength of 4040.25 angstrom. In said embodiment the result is 21.75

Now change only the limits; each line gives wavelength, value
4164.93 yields 20.86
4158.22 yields 20.83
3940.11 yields 18.43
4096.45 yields 19.89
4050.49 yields 20.75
